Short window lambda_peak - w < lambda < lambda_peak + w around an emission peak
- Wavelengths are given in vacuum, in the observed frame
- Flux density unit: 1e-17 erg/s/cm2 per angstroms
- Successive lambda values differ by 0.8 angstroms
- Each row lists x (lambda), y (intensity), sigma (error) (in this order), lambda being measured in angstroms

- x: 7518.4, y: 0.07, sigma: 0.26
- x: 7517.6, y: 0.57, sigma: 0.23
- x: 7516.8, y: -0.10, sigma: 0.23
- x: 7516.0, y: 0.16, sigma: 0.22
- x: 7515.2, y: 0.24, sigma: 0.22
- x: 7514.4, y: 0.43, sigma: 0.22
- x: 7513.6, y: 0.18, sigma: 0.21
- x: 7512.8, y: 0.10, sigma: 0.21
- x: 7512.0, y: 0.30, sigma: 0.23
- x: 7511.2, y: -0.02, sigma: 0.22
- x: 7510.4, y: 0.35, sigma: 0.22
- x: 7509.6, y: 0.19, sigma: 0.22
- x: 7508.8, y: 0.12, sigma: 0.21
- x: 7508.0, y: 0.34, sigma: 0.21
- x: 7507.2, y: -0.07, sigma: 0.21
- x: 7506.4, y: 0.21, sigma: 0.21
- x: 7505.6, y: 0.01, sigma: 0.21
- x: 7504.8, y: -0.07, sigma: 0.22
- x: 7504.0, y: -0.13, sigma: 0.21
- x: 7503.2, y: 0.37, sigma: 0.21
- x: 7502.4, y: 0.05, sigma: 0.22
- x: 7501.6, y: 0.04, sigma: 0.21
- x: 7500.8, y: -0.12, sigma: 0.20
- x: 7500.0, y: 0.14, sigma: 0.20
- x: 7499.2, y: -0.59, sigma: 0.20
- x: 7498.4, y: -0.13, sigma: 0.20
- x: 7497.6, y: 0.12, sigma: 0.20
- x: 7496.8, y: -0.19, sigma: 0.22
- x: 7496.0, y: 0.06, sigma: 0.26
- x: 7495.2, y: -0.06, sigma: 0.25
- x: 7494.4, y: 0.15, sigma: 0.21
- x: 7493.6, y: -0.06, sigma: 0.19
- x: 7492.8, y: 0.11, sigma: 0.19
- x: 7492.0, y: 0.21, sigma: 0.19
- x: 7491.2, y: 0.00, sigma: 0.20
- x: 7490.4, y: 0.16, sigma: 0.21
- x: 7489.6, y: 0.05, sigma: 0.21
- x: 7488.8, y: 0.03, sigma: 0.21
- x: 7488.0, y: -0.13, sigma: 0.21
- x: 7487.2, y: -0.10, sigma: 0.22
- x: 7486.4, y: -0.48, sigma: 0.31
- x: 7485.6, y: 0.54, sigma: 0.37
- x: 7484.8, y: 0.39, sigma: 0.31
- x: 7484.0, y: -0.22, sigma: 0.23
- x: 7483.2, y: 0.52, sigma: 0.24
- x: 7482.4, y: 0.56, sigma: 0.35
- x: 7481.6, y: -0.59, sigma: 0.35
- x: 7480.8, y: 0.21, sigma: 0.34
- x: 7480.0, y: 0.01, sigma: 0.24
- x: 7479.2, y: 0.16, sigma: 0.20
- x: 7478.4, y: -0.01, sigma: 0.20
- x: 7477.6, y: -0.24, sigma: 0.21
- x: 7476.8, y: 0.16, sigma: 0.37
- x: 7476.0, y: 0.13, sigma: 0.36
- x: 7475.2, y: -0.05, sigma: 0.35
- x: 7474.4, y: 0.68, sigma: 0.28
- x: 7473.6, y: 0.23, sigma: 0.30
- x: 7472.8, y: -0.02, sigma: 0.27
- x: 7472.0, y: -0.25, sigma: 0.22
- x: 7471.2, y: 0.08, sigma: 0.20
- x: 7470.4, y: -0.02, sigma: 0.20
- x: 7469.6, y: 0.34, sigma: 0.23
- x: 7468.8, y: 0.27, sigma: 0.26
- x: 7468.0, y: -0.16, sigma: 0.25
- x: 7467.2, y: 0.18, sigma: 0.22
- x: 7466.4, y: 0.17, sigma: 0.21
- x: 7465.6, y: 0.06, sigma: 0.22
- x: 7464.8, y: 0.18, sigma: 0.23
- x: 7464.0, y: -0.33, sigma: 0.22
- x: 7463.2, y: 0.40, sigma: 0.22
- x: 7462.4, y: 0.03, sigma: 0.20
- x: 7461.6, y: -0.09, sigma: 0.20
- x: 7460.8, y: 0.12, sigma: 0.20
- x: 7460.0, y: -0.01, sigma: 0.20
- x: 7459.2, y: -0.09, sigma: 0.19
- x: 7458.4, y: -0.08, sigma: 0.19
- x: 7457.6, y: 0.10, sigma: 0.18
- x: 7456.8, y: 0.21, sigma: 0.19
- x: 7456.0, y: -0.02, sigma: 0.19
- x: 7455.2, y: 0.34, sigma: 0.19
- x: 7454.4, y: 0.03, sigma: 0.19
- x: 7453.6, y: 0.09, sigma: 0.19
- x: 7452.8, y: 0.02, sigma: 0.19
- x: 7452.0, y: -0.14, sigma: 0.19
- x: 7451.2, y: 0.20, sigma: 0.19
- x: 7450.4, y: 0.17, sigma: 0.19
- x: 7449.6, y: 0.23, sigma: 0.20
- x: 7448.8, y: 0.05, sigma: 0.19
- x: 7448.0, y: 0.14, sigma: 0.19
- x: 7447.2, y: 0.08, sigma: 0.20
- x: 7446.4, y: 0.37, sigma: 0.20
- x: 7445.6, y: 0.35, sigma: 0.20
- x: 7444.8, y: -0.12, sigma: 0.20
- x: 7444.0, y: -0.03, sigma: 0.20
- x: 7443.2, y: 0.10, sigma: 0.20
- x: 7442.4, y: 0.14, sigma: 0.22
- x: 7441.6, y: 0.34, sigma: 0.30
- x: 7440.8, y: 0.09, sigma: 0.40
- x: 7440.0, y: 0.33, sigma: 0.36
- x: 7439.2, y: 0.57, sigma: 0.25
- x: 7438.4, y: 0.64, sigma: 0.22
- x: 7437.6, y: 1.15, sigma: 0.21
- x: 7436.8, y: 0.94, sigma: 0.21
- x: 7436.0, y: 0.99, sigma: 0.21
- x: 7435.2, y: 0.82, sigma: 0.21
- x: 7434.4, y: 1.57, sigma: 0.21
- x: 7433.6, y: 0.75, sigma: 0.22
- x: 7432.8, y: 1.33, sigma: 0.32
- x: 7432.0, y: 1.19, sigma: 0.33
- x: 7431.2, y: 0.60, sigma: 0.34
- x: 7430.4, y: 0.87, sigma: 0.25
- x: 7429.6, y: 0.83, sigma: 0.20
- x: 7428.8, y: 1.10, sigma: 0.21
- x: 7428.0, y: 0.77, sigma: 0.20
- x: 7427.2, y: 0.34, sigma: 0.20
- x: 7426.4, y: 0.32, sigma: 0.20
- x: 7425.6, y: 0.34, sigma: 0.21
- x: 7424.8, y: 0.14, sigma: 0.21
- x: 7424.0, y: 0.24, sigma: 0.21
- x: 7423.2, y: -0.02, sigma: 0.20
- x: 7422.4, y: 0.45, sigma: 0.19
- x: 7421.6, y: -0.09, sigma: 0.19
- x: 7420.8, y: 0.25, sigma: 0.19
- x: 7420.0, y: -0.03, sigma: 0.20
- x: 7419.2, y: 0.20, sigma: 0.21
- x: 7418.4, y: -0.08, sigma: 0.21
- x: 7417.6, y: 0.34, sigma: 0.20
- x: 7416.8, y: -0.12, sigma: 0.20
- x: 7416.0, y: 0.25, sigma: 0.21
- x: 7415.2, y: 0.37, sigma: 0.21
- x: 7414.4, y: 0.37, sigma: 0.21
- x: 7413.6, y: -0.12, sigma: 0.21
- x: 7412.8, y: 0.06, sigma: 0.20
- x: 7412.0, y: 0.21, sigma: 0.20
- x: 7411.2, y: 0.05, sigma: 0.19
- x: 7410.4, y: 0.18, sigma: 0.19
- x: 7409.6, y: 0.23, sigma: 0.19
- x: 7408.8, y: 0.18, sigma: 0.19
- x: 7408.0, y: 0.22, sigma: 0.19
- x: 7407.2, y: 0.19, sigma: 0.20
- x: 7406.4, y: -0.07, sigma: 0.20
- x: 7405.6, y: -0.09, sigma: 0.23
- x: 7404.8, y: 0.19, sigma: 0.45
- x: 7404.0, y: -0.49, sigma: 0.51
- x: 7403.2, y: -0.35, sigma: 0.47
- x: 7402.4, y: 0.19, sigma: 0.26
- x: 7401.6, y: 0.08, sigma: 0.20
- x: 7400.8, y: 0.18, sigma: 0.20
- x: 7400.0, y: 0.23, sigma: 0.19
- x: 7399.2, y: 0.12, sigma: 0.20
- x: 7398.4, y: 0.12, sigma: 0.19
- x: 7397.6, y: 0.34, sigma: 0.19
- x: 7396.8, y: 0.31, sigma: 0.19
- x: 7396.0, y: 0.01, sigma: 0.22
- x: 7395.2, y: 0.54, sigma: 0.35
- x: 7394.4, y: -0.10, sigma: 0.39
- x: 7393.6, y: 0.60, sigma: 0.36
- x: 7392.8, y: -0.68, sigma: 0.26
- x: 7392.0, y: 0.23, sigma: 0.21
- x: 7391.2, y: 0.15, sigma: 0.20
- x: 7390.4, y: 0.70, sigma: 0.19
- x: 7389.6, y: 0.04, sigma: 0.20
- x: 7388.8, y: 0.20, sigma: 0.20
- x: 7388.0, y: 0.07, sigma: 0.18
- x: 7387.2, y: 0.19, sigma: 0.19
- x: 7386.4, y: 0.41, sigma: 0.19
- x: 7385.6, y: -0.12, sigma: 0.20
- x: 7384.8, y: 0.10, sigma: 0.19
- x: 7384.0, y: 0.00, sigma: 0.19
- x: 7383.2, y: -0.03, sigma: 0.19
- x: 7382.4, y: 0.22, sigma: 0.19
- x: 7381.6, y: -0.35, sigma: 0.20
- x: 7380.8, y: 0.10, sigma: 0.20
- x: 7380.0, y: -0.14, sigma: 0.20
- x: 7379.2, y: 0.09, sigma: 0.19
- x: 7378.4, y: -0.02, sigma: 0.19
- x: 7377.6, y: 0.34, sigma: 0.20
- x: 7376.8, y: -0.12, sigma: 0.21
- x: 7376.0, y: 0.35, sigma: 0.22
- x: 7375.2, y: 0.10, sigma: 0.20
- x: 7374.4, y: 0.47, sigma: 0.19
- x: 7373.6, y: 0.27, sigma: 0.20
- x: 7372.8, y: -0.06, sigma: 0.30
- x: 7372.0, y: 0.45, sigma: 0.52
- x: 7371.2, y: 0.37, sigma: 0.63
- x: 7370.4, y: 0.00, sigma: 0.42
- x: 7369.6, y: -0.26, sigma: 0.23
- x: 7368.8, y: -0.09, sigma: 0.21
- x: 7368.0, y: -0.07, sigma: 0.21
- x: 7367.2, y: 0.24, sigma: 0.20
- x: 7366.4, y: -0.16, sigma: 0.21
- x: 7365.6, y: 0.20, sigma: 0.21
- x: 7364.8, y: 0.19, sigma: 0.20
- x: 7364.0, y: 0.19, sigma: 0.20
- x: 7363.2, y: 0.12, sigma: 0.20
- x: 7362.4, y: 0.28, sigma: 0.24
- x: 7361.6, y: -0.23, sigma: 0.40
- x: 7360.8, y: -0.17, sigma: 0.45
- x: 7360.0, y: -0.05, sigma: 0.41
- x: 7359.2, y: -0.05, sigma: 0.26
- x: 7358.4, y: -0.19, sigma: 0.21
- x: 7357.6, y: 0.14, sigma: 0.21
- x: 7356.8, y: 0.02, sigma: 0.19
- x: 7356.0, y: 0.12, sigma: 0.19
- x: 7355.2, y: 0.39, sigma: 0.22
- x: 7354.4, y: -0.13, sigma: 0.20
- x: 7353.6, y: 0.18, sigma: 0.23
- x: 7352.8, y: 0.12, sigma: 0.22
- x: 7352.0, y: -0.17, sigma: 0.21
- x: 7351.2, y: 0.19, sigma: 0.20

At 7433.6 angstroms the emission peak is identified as [O II]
